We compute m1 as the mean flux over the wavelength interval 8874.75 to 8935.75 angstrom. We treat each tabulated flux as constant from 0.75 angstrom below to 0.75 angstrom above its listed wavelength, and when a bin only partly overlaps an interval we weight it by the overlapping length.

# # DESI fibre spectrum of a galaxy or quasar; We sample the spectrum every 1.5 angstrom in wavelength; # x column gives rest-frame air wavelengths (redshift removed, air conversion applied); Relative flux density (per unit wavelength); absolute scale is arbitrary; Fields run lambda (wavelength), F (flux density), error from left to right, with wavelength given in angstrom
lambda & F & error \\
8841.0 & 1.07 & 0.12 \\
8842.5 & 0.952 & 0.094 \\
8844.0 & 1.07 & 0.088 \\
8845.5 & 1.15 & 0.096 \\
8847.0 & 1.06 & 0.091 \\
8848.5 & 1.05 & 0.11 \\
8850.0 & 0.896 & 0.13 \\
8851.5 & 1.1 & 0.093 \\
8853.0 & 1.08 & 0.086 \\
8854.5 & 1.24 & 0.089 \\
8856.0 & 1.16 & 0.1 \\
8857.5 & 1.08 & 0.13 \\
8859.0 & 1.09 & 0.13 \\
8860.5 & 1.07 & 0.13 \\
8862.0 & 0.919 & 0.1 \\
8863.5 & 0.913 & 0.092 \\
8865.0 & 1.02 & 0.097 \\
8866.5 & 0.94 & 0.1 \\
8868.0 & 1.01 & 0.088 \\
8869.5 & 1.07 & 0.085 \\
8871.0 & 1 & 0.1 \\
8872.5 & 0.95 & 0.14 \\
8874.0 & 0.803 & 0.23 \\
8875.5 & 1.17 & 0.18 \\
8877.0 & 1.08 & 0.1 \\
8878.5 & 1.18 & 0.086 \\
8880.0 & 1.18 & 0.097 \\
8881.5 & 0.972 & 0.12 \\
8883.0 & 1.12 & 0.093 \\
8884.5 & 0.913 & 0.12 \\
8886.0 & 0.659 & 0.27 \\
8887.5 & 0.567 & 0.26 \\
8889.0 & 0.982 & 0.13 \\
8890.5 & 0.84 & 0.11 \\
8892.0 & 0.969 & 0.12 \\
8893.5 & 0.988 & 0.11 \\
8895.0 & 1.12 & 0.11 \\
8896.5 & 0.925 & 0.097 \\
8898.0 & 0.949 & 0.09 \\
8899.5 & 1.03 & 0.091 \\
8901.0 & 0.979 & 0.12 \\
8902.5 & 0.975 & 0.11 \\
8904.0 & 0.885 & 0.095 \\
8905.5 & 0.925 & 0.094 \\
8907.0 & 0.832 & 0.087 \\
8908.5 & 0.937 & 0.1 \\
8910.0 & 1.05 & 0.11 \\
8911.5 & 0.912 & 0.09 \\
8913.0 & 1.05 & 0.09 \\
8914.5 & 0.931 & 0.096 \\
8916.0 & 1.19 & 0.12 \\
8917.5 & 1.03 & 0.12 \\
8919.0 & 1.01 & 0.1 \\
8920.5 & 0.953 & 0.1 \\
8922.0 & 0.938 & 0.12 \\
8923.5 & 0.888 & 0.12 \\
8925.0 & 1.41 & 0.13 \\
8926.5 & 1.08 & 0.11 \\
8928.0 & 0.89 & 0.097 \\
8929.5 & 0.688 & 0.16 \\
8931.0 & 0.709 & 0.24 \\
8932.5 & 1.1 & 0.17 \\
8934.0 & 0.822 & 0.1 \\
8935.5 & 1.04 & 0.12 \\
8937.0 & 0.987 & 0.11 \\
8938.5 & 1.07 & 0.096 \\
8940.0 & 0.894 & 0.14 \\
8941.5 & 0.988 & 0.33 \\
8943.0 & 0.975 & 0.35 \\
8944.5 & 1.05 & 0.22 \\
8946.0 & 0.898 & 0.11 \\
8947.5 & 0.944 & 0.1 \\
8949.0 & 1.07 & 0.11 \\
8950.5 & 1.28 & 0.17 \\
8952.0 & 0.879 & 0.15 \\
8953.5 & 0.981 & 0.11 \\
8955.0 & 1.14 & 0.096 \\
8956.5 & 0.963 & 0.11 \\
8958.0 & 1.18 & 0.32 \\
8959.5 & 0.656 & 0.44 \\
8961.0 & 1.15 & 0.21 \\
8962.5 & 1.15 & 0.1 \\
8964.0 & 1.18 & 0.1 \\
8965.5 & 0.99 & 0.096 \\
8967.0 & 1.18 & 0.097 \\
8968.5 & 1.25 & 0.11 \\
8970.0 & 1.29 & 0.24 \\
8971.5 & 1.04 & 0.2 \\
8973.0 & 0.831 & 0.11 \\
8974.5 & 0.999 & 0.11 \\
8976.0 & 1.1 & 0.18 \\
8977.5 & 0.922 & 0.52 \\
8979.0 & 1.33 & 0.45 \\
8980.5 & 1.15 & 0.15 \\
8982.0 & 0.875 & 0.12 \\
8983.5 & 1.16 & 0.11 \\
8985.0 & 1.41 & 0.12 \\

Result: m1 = 0.972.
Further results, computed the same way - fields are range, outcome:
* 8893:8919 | 0.984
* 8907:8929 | 1.01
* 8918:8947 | 0.968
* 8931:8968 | 1.02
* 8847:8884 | 1.04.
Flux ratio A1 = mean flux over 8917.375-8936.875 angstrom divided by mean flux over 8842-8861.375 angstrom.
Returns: 0.90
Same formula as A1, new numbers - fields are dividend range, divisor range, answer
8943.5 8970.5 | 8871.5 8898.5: 1.10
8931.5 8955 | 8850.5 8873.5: 0.96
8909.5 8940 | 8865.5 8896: 1.01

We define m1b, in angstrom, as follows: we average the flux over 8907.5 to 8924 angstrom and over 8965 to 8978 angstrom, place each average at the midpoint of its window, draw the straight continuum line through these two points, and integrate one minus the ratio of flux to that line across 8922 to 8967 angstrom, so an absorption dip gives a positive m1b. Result 1.2 angstrom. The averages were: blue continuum 0.989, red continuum 1.07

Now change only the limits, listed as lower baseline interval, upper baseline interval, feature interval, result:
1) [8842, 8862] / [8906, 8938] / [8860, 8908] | 2.9 angstrom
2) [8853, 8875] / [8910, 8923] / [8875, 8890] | 0.6 angstrom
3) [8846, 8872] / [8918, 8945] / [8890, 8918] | 0.6 angstrom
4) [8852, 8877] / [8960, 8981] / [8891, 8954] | 5.4 angstrom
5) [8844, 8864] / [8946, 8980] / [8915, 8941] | 2.0 angstrom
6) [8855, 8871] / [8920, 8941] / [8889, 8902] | 0.3 angstrom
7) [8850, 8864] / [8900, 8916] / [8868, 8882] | -0.2 angstrom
